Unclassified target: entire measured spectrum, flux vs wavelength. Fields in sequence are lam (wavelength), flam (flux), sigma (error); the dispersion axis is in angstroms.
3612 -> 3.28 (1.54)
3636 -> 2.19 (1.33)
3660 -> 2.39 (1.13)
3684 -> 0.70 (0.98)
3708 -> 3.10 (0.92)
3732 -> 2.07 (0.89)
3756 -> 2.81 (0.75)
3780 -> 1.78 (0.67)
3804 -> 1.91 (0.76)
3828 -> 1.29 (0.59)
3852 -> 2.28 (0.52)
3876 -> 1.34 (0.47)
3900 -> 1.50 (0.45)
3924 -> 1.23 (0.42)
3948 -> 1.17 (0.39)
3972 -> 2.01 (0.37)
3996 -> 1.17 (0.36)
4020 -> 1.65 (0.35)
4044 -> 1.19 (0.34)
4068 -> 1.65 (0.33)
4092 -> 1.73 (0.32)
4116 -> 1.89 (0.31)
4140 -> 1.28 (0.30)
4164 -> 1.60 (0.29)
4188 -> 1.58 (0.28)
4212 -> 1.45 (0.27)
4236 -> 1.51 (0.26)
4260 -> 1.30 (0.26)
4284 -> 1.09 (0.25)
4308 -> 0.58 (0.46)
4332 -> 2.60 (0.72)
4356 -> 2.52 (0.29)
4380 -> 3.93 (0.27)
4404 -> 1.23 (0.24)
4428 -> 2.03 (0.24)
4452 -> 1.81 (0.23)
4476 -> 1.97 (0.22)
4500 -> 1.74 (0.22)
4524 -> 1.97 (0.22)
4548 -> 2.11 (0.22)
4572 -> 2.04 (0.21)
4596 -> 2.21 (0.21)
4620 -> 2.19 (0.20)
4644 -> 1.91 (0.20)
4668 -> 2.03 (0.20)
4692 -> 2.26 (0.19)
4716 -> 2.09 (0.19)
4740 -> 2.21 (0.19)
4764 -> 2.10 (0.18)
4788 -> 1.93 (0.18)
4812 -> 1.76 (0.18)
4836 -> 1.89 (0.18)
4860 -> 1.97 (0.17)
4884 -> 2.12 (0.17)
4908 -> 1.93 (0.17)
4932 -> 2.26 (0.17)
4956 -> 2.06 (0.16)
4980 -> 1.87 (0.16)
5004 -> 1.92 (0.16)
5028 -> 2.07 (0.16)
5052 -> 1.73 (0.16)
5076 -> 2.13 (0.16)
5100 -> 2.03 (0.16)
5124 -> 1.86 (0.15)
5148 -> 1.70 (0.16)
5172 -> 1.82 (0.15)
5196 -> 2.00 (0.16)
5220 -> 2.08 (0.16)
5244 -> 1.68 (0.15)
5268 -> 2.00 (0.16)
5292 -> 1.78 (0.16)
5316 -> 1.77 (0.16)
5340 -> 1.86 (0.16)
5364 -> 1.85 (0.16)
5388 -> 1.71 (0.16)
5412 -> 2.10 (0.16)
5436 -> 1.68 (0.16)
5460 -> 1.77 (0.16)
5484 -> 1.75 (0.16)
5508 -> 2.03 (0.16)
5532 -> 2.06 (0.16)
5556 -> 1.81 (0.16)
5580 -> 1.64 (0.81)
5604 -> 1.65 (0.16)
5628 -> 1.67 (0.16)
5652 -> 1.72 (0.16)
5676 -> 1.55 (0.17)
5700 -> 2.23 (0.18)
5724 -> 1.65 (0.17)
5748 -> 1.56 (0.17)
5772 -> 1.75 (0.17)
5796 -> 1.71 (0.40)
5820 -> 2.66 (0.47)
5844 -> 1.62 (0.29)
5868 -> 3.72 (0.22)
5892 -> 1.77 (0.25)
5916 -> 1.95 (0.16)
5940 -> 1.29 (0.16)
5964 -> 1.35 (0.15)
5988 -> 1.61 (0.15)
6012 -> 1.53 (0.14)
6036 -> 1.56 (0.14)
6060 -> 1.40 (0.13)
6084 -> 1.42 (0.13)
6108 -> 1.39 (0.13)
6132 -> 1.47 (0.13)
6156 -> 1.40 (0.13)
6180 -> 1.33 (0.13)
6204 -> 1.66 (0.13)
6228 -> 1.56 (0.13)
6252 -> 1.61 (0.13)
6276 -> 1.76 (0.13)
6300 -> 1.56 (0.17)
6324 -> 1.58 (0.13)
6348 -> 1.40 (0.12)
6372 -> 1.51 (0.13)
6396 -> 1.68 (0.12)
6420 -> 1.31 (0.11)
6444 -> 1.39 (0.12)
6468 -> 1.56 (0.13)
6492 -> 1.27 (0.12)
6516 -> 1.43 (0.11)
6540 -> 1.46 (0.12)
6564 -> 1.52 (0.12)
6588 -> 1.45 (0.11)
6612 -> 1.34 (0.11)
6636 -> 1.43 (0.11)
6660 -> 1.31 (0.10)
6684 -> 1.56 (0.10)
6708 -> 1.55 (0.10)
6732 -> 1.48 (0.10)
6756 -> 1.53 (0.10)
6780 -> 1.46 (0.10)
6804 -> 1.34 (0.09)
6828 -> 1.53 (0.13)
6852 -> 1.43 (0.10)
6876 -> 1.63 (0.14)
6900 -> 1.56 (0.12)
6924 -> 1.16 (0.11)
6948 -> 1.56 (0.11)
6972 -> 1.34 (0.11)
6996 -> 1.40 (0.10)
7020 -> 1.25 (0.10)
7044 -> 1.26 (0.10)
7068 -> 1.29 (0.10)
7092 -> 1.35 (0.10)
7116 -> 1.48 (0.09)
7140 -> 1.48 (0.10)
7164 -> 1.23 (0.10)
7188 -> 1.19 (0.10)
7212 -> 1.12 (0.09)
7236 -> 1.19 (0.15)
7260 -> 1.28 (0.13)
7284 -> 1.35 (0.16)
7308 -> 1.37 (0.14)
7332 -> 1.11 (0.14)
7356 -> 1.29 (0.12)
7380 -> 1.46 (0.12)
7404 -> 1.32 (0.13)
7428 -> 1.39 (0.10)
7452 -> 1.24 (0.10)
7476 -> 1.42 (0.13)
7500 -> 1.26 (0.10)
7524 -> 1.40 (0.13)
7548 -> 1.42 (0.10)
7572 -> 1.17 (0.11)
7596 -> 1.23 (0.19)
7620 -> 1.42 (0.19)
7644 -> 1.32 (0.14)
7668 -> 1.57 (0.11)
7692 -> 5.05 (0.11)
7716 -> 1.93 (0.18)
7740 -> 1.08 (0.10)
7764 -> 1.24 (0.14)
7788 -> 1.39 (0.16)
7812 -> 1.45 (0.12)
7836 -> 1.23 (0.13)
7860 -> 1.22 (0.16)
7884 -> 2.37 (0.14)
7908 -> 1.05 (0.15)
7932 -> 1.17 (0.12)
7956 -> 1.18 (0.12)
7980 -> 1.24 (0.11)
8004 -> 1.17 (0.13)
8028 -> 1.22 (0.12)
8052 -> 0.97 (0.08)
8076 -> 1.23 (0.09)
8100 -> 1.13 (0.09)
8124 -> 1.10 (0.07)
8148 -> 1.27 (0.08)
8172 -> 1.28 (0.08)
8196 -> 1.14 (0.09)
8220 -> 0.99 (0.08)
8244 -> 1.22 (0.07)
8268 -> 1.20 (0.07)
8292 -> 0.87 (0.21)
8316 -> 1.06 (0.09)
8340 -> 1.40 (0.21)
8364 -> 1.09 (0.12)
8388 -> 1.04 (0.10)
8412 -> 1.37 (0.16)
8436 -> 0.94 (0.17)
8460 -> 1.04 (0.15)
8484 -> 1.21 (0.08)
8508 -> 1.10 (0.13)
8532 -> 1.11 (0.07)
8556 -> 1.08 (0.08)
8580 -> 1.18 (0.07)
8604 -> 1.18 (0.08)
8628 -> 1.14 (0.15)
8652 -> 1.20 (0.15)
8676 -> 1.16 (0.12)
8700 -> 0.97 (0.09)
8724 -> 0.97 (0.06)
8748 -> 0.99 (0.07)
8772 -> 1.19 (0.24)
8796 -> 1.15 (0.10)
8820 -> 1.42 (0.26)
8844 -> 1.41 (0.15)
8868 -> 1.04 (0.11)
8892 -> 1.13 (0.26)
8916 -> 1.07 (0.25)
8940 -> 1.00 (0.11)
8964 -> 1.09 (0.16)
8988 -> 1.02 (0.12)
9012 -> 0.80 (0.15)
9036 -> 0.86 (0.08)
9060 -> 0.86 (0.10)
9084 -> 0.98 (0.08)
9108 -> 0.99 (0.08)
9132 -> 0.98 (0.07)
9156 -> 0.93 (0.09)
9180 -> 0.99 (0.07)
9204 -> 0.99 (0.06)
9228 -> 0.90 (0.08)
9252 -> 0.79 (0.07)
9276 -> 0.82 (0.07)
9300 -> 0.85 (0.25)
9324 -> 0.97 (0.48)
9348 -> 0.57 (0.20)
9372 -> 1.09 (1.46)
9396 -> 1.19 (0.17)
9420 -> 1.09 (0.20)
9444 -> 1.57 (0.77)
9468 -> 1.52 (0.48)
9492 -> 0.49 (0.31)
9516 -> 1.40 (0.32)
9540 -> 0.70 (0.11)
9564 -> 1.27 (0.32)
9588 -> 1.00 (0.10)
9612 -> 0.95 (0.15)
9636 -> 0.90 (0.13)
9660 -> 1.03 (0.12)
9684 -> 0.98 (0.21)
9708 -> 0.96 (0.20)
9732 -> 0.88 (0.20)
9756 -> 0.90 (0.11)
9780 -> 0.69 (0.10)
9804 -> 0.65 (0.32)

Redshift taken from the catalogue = 0.172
